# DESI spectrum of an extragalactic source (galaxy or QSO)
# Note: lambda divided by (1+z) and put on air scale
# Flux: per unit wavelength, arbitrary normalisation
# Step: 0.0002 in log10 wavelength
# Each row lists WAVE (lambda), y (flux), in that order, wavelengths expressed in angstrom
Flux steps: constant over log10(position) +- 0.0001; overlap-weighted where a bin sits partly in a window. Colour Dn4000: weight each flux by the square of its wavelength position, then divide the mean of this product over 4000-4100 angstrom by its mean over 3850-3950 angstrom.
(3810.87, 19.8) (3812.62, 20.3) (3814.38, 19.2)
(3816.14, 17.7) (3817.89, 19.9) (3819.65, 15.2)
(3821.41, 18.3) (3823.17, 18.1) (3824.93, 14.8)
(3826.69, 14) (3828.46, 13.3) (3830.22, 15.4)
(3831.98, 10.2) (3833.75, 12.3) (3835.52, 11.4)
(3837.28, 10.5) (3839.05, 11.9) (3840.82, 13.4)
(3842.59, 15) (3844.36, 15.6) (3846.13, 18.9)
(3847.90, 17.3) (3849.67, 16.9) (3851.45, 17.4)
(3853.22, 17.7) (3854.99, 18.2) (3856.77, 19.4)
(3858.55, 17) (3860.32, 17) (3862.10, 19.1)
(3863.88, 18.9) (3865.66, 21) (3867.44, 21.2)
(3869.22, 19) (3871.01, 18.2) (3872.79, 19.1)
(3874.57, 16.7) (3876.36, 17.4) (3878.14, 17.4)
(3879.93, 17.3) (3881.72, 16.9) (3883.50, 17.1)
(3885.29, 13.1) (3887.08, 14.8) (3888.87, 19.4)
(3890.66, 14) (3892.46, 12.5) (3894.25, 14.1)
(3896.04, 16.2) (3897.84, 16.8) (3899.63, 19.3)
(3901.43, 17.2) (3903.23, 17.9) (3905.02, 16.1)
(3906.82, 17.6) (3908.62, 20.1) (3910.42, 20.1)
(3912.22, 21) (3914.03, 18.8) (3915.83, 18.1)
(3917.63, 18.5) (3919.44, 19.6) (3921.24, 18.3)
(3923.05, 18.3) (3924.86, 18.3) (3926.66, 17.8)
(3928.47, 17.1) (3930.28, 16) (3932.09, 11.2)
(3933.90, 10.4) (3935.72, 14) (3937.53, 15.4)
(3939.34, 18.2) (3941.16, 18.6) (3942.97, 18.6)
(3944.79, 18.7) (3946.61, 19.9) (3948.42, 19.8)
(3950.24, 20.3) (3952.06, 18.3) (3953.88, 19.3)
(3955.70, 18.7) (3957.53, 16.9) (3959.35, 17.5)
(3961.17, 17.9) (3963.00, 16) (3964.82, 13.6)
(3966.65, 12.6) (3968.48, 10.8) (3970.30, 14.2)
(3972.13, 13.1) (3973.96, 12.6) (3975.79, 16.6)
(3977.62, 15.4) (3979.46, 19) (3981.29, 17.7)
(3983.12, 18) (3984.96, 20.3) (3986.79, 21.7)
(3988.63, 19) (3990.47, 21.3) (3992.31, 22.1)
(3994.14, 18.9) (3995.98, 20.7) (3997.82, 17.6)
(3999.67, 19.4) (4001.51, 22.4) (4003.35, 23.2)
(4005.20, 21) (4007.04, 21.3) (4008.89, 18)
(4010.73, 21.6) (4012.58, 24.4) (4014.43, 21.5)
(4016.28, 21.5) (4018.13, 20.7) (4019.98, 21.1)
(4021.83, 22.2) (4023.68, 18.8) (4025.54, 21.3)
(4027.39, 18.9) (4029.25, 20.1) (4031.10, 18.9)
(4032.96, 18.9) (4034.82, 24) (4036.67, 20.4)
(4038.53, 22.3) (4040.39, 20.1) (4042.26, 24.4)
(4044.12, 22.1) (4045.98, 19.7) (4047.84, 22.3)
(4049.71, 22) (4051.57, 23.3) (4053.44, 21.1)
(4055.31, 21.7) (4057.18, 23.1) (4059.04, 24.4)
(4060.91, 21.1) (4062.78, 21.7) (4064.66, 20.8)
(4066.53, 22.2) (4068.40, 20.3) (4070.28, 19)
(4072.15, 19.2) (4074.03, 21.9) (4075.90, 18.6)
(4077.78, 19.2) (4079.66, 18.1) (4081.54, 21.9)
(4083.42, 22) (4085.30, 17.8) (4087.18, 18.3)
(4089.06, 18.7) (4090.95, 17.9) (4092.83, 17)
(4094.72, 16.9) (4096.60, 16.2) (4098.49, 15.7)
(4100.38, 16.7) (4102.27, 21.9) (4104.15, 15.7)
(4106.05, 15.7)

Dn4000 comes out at 1.27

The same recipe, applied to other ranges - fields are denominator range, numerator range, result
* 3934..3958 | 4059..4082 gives 1.21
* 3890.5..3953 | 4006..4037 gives 1.26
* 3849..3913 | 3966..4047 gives 1.19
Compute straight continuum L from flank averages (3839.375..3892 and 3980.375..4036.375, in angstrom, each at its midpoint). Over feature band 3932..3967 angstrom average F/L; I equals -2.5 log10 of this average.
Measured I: 0.133 mag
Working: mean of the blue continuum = 17.3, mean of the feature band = 17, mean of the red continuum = 20.6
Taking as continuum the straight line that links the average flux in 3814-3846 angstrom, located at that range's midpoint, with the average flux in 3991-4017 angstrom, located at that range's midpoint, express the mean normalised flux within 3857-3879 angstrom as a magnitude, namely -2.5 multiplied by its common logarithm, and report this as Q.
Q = -0.15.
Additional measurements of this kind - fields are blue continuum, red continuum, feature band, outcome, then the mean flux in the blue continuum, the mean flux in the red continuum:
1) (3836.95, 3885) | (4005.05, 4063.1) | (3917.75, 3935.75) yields 0.156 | 17.3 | 21.4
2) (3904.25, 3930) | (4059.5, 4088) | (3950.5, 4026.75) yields 0.031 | 18.5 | 20.2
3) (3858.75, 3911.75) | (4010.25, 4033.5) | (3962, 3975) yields 0.411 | 17.5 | 20.8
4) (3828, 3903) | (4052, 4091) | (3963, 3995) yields 0.111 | 16.4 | 20.5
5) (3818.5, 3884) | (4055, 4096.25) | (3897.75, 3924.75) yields -0.069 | 16.5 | 20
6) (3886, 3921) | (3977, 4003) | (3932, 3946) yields 0.152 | 17.5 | 19.7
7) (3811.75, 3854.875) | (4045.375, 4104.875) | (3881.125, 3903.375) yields 0.044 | 15.7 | 19.9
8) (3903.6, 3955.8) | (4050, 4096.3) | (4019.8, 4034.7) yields -0.040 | 17.8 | 20.2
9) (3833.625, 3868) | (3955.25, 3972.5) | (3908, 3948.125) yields -0.134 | 16.6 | 15.1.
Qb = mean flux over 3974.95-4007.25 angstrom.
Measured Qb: 19.7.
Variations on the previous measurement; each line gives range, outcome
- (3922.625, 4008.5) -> 17.7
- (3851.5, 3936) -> 17.4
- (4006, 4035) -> 20.7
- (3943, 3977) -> 16.5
